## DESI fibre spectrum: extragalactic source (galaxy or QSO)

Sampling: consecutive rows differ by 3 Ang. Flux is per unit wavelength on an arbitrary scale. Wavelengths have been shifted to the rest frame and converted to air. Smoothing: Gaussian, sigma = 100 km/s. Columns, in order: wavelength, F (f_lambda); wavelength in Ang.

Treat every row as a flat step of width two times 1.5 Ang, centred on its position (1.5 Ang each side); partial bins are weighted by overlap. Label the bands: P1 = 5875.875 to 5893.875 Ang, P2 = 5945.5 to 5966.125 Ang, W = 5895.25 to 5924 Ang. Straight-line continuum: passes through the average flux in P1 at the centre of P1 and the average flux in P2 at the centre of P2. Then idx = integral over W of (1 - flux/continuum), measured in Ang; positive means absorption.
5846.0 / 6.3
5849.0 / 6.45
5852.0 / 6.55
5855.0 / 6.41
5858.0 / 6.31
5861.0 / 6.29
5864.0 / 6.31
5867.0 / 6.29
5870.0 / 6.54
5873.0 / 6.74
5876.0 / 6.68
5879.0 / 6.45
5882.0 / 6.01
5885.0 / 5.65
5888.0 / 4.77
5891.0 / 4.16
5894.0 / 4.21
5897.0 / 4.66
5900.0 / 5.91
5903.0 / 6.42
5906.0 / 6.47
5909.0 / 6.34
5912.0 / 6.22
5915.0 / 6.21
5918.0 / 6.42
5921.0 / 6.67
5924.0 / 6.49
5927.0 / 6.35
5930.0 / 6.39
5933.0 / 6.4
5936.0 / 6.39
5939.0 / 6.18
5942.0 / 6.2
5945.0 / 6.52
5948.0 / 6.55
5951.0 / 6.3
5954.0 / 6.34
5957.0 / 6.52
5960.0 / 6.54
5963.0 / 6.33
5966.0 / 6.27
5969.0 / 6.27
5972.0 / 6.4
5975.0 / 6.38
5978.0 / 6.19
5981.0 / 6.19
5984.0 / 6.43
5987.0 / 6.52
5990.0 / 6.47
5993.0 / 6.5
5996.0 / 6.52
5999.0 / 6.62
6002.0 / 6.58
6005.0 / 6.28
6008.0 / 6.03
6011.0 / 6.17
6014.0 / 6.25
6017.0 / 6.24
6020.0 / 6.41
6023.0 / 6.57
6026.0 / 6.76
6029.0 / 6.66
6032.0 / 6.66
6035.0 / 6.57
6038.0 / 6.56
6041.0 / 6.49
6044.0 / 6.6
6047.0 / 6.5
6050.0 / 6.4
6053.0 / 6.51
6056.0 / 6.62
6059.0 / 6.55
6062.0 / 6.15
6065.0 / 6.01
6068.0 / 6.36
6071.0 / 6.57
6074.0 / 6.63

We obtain -1.82 Ang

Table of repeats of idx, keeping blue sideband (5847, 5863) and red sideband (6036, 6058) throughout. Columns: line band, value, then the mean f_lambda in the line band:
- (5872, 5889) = 0.9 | 6.07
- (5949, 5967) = 0.2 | 6.39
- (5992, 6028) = 0.5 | 6.41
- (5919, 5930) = -0.1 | 6.48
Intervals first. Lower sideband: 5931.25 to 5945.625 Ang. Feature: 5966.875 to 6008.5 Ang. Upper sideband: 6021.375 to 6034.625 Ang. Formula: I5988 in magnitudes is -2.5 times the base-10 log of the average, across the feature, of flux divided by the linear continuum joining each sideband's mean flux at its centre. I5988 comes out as 0.02 mag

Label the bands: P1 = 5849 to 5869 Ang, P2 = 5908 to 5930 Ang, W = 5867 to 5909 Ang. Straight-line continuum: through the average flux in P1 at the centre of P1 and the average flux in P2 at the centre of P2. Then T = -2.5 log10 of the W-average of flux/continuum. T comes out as 0.11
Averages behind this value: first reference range 6.37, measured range 5.78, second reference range 6.39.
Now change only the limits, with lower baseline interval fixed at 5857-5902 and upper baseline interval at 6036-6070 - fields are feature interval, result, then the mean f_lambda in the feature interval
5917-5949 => -0.073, 6.41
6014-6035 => -0.033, 6.53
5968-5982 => -0.024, 6.29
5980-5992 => -0.039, 6.42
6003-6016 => 0.013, 6.2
